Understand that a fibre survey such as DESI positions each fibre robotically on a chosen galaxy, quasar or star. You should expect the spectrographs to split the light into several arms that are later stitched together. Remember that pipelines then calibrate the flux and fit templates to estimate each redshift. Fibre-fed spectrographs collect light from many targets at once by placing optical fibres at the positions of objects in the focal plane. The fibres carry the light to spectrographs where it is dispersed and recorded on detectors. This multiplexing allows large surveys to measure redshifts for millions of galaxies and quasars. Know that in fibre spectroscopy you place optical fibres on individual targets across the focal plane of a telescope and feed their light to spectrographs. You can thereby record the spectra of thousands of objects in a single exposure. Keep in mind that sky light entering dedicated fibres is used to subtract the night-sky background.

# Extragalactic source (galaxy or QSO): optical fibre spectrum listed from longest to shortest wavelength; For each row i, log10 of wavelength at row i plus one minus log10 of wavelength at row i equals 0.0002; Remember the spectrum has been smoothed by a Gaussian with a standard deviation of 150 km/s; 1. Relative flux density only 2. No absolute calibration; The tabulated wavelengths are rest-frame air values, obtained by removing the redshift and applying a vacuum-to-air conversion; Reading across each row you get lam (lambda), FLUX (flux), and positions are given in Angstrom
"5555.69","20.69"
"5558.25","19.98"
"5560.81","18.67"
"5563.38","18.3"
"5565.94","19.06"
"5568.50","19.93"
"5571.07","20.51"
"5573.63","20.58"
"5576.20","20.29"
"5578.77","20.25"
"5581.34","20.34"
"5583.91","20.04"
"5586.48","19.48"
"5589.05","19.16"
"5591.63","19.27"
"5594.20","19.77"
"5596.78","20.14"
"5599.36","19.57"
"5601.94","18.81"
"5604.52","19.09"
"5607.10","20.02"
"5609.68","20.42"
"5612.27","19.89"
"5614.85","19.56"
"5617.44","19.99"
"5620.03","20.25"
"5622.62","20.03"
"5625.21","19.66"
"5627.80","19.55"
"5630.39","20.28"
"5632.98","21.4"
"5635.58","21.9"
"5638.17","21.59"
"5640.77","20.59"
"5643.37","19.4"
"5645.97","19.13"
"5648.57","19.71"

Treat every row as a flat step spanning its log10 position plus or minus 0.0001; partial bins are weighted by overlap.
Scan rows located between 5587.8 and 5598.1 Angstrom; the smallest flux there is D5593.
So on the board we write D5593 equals 19.16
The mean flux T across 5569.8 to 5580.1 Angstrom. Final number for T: 20.4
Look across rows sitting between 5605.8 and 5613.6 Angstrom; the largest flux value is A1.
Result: 20.42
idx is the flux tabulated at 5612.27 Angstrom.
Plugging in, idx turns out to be 19.89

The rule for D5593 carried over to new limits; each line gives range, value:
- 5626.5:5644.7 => 19.4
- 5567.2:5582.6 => 19.93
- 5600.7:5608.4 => 18.81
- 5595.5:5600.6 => 19.57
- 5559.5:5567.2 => 18.3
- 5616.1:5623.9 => 19.99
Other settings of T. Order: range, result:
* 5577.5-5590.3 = 19.9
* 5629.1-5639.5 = 21.3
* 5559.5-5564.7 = 18.5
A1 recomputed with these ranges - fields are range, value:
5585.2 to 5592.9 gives 19.48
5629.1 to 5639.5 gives 21.9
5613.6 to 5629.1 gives 20.25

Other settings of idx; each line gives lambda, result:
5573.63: 20.58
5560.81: 18.67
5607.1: 20.02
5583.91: 20.04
